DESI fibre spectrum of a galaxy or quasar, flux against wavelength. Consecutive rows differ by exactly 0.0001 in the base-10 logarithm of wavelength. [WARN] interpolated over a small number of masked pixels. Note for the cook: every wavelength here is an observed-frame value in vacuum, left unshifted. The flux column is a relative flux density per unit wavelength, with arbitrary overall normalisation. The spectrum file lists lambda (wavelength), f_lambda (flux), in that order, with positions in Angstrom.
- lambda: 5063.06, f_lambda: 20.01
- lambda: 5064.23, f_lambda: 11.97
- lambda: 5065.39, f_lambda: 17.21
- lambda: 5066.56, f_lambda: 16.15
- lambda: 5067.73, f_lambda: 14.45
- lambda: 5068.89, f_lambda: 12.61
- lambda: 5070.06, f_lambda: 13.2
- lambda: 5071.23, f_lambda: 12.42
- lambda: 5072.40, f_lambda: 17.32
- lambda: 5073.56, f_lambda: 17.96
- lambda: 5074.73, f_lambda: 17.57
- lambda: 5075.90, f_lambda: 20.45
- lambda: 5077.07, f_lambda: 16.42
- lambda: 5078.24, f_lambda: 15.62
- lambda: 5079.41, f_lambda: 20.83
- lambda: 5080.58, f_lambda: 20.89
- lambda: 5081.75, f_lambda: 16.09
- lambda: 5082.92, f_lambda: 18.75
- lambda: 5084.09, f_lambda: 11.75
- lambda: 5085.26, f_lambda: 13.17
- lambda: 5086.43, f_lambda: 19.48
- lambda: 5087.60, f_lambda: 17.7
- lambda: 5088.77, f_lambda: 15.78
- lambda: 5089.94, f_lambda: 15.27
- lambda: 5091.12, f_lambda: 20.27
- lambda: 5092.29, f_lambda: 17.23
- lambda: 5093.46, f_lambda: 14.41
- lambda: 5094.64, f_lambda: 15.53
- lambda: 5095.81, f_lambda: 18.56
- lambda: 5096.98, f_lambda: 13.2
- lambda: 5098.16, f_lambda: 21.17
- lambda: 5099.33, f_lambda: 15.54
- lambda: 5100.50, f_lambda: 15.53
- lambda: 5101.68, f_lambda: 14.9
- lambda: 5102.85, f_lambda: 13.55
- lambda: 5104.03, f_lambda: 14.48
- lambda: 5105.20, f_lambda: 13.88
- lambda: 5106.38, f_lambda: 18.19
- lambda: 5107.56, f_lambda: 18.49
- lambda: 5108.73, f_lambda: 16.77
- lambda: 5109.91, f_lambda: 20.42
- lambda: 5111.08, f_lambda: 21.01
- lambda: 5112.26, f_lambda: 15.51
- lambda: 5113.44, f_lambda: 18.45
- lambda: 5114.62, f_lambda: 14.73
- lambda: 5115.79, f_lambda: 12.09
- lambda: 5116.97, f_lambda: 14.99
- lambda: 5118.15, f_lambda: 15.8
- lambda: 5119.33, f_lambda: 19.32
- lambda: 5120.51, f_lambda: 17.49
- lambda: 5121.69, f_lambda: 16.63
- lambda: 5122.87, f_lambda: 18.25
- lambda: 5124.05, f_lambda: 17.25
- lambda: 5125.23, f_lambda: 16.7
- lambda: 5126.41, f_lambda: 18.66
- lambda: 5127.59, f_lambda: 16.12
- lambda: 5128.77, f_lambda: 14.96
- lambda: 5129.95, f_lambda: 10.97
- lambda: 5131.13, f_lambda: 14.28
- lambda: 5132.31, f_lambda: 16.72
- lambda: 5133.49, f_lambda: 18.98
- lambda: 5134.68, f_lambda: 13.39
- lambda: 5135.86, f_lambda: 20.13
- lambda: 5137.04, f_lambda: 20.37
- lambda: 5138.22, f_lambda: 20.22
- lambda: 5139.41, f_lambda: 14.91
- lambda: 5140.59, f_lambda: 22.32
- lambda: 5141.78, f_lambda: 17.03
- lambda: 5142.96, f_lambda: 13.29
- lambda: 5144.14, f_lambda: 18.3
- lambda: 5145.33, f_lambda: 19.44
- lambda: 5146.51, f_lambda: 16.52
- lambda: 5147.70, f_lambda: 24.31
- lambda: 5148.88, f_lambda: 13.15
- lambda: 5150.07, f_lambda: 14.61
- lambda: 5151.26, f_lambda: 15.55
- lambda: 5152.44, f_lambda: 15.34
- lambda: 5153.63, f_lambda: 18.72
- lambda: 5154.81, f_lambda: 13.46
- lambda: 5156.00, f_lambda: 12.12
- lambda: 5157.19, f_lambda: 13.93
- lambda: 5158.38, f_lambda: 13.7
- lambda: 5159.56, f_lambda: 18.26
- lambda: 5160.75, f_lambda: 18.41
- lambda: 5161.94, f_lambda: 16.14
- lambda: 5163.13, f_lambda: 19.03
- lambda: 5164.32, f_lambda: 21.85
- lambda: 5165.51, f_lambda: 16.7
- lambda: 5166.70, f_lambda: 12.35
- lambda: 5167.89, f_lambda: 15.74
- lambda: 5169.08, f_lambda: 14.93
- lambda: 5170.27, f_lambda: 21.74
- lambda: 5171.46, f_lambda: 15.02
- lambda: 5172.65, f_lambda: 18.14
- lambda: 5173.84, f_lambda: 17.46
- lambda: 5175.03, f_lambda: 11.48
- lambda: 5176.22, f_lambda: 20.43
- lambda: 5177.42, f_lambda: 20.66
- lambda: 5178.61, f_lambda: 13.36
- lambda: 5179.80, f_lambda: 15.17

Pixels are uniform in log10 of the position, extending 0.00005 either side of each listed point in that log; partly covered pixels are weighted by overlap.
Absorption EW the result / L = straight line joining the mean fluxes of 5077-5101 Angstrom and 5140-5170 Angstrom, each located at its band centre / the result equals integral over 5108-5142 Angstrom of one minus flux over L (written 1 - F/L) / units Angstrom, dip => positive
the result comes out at -0.6 Angstrom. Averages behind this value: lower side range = 16.8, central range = 17.1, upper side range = 16.7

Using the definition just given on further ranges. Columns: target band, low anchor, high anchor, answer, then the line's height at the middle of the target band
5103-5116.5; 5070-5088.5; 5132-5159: 0.2 Angstrom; 16.9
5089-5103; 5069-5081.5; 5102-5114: 0.6 Angstrom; 17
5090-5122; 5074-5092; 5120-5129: 1.2 Angstrom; 17.2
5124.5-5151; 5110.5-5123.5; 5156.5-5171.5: -0.5 Angstrom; 16.8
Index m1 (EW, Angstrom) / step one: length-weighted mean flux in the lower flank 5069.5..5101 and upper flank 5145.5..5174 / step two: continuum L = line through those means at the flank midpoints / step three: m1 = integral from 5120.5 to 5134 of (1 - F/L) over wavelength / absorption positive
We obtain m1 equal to 0.2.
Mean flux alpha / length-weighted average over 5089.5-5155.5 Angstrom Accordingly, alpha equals 16.7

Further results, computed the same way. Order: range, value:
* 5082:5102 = 16.4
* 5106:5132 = 16.7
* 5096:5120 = 16.4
